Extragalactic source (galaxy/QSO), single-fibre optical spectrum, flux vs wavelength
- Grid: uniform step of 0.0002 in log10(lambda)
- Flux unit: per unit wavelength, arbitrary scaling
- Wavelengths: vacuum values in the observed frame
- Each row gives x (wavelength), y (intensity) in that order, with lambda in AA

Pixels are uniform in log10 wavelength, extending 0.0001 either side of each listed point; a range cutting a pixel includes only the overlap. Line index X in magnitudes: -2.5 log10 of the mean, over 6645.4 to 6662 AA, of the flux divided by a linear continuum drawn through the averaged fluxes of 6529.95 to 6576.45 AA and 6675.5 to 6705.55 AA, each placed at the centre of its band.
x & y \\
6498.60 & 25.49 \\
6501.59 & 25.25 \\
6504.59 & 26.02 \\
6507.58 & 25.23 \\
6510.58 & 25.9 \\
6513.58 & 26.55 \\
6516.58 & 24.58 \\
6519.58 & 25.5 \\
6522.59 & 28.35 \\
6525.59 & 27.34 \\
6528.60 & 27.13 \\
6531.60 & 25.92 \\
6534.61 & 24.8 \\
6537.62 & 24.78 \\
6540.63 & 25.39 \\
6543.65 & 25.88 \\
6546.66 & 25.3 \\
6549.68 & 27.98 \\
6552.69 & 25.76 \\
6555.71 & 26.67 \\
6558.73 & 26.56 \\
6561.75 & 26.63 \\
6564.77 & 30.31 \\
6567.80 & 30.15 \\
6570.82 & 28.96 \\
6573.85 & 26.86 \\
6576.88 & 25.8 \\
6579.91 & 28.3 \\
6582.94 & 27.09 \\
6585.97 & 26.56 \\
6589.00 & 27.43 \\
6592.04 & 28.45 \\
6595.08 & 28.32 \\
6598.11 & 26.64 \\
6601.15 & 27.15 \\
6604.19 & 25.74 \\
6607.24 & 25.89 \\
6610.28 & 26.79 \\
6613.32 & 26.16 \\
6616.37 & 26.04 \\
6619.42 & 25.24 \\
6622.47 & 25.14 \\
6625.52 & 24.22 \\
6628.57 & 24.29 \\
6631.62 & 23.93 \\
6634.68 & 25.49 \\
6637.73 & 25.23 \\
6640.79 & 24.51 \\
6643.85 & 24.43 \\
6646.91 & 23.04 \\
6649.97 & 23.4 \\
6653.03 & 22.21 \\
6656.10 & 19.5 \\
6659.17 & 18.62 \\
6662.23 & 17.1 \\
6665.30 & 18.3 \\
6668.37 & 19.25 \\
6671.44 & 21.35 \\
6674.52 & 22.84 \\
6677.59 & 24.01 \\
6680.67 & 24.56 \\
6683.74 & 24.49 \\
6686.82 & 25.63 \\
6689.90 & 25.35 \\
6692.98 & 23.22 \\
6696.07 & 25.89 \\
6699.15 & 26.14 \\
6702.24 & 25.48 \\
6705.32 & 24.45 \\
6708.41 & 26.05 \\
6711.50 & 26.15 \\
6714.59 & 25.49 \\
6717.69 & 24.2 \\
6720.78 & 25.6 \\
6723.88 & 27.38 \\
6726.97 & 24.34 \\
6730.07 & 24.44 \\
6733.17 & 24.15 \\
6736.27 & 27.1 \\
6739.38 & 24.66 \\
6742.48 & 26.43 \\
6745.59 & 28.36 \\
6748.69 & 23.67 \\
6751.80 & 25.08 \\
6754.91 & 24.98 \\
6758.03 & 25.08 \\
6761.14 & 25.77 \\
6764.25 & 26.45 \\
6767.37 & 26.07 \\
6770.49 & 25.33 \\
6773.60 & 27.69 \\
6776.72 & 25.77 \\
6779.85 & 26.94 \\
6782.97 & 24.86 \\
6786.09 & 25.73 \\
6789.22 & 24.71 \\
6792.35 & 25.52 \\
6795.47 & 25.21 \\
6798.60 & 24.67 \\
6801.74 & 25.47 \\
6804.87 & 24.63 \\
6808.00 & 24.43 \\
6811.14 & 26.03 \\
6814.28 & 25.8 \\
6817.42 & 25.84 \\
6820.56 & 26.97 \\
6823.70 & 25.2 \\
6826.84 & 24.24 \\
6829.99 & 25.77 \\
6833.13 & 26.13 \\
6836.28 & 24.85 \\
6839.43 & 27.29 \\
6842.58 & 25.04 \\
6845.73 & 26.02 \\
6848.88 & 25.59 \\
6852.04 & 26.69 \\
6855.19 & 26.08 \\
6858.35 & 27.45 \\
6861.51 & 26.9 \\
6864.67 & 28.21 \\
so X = 0.206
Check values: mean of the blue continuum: 26.8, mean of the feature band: 21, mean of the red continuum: 24.9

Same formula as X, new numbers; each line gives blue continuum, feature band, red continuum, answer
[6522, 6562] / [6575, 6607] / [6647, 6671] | -0.147 mag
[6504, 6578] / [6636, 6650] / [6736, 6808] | 0.083 mag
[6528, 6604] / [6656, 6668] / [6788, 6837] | 0.394 mag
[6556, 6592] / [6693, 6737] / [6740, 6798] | 0.037 mag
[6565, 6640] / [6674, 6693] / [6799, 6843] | 0.072 mag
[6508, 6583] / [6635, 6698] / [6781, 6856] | 0.154 mag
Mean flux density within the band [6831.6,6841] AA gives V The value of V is 26.1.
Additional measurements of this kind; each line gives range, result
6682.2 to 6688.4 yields 25.1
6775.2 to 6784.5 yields 25.8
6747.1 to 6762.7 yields 24.9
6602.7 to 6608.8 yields 25.8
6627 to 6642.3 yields 24.7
